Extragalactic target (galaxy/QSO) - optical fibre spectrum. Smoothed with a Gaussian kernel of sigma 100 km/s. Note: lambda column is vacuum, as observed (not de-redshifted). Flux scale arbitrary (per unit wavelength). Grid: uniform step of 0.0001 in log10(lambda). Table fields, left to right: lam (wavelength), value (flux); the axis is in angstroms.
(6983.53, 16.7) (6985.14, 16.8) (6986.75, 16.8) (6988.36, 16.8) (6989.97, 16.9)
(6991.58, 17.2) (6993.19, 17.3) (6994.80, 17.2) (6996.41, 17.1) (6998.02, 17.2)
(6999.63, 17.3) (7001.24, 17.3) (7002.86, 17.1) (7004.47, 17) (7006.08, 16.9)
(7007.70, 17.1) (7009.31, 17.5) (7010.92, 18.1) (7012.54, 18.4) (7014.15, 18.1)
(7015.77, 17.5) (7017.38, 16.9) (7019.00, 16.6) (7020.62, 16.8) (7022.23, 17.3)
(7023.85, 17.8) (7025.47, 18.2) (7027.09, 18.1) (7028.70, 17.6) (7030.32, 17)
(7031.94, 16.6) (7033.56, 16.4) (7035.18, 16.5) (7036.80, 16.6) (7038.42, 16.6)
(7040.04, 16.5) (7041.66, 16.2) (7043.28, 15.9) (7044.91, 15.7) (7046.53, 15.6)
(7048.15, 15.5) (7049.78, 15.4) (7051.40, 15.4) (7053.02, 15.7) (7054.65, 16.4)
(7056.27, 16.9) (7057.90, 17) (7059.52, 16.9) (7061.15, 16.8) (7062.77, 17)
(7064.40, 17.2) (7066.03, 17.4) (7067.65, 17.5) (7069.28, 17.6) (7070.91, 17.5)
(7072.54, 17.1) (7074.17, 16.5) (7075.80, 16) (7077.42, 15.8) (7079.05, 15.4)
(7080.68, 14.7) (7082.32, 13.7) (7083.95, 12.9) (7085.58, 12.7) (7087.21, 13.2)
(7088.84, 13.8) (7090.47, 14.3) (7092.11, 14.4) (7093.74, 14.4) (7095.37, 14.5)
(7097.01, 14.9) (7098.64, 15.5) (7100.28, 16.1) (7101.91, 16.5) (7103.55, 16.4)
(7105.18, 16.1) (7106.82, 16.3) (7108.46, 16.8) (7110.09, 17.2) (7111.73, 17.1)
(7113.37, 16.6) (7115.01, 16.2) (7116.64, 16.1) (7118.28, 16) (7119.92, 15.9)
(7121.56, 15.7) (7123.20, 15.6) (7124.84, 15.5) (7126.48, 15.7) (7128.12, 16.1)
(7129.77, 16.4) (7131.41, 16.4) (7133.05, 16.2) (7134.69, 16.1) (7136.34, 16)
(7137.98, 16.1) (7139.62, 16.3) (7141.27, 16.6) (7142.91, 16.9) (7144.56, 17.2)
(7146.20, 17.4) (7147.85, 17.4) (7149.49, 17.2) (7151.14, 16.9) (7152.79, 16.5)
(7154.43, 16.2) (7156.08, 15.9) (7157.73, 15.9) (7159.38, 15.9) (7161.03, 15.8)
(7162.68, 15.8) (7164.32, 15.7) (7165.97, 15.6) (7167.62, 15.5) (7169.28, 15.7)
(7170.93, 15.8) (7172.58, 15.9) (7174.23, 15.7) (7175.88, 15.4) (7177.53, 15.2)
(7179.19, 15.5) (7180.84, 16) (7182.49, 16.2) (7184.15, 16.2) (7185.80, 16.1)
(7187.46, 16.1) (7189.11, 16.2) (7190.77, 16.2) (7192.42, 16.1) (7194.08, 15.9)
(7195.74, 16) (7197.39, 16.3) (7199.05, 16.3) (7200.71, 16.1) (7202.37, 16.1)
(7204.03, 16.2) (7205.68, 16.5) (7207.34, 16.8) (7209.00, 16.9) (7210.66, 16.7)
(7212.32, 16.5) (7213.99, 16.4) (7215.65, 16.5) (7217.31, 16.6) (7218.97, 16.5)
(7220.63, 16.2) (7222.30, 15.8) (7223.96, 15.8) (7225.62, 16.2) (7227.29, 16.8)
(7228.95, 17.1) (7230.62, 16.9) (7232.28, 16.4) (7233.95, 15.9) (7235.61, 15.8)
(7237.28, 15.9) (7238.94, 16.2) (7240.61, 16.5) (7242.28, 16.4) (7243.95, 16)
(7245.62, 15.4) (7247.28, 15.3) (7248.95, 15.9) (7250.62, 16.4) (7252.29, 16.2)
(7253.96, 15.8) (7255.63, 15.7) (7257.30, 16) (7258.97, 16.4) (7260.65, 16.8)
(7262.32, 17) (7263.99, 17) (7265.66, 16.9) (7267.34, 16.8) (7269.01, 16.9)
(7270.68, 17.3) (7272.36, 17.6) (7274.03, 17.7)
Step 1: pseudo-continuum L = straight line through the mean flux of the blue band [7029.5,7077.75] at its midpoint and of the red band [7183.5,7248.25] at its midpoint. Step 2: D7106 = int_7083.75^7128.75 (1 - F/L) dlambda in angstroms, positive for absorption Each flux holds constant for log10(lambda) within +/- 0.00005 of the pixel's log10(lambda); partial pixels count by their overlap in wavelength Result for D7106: 2.6 angstroms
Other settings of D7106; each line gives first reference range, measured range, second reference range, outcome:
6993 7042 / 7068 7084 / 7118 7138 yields 0.6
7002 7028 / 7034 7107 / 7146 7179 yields 4.9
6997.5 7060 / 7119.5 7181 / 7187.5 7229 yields 1.5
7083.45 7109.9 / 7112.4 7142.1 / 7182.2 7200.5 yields -1.4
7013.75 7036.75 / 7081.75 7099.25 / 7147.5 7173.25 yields 2.8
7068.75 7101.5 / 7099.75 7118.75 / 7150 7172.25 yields -1.4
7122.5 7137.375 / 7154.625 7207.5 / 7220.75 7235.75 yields 0.7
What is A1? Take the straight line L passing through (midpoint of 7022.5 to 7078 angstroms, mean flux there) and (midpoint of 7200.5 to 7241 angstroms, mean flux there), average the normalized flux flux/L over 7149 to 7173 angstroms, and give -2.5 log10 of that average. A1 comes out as 0.03 mag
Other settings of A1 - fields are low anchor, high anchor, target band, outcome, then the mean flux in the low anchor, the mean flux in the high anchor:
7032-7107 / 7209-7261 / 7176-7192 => 0.01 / 15.8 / 16.2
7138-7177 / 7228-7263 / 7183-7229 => -0.01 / 16.2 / 16.2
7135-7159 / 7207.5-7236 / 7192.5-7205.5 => 0.02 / 16.6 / 16.4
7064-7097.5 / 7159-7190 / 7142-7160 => -0.07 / 15.3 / 15.8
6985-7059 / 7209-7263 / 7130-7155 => -0.01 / 16.9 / 16.3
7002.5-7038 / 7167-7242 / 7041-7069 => 0.04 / 17.3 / 16.2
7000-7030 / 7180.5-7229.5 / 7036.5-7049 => 0.08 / 17.5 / 16.3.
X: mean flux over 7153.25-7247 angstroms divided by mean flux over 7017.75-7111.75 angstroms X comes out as 1.00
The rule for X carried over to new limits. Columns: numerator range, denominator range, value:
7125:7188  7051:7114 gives 1.02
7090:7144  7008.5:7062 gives 0.95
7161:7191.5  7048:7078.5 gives 0.95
